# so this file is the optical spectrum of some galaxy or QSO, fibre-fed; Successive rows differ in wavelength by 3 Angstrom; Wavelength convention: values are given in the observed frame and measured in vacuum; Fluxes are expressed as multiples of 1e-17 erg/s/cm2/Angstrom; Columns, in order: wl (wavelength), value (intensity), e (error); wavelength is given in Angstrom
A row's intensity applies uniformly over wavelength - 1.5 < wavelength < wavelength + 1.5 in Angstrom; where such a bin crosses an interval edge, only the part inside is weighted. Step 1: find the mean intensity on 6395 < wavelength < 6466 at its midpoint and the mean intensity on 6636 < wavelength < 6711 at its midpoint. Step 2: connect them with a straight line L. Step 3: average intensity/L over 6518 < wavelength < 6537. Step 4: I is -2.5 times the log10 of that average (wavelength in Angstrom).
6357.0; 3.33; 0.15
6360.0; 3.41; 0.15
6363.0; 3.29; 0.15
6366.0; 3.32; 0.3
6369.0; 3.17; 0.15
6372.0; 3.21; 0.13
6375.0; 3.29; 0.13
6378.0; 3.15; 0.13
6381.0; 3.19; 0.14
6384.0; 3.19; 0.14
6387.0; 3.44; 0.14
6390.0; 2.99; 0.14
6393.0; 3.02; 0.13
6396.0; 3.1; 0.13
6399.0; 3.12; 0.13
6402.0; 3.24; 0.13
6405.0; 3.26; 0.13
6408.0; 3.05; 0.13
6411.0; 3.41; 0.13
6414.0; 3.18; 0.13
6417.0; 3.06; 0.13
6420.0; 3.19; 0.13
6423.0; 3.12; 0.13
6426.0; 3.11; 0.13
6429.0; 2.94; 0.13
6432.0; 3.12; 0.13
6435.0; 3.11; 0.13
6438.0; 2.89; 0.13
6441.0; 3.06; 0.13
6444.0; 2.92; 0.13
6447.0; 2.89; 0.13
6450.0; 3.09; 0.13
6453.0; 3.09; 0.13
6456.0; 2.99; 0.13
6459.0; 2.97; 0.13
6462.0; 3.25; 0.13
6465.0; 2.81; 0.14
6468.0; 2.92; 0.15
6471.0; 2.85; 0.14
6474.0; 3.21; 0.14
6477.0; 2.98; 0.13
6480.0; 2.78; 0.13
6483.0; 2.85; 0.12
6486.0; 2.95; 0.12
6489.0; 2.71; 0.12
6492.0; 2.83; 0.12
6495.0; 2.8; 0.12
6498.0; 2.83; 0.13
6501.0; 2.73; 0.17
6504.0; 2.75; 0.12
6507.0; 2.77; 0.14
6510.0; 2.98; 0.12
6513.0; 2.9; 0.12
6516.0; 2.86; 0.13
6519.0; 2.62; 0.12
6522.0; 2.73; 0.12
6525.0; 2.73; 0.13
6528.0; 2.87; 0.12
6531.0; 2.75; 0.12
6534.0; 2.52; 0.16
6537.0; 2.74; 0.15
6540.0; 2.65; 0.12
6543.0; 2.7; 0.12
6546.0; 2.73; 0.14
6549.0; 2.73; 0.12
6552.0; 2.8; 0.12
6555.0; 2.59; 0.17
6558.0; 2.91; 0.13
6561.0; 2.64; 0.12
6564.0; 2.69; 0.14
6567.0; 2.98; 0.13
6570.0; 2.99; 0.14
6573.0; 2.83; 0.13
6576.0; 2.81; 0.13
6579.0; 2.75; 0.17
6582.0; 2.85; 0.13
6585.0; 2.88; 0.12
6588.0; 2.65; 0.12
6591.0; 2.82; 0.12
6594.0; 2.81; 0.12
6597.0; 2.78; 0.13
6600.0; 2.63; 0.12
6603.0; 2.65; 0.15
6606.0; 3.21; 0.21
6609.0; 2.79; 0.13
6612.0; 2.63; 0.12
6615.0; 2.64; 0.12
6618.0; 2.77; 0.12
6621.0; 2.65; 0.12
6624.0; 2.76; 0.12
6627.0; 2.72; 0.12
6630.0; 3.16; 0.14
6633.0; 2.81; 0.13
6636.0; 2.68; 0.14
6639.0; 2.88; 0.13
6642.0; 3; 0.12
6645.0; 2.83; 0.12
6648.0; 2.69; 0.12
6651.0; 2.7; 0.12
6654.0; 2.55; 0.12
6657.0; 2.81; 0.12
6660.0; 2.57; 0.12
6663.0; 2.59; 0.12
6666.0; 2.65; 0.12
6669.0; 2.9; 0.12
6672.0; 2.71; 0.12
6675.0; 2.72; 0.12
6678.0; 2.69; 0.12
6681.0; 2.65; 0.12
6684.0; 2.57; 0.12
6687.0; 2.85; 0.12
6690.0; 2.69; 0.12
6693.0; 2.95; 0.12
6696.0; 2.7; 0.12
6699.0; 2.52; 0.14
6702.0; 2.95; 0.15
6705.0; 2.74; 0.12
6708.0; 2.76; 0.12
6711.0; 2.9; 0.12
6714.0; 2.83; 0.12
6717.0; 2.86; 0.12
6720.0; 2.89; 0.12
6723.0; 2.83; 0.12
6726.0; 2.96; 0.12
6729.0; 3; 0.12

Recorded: 0.09 mag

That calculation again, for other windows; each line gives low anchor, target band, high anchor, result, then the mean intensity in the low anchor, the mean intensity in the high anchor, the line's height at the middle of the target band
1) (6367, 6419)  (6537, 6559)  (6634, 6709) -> 0.08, 3.18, 2.73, 2.93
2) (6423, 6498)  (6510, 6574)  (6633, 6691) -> 0.04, 2.96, 2.73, 2.87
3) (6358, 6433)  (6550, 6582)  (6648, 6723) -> 0.05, 3.18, 2.74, 2.92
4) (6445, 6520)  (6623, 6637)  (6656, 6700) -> -0.03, 2.9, 2.71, 2.75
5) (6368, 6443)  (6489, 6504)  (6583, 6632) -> 0.07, 3.14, 2.79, 2.98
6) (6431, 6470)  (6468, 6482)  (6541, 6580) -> 0.00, 3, 2.78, 2.95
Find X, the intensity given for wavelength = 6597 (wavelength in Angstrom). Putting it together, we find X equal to 2.78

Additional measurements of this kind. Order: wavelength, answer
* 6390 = 2.99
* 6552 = 2.8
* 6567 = 2.98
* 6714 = 2.83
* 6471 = 2.85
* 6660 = 2.57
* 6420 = 3.19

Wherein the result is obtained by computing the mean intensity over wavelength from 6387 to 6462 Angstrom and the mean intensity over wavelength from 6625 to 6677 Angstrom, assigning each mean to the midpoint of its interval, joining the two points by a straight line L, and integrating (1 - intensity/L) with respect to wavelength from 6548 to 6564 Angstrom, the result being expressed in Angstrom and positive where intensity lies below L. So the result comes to 0.9 Angstrom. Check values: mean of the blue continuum 3.09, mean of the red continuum 2.76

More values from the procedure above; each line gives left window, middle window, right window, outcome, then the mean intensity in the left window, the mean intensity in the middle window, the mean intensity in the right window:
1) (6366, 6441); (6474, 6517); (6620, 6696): 2.2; 3.15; 2.85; 2.75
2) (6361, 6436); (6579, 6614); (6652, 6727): 1.2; 3.17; 2.79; 2.75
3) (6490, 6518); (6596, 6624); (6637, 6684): 0.1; 2.82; 2.75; 2.72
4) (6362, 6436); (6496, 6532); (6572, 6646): 2.1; 3.17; 2.79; 2.8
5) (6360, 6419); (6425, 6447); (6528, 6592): 0.5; 3.2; 3.01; 2.76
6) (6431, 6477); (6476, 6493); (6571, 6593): 0.7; 3.01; 2.85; 2.8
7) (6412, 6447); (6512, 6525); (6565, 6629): 0.7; 3.06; 2.77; 2.79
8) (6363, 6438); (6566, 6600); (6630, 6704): 0.7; 3.16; 2.82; 2.74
